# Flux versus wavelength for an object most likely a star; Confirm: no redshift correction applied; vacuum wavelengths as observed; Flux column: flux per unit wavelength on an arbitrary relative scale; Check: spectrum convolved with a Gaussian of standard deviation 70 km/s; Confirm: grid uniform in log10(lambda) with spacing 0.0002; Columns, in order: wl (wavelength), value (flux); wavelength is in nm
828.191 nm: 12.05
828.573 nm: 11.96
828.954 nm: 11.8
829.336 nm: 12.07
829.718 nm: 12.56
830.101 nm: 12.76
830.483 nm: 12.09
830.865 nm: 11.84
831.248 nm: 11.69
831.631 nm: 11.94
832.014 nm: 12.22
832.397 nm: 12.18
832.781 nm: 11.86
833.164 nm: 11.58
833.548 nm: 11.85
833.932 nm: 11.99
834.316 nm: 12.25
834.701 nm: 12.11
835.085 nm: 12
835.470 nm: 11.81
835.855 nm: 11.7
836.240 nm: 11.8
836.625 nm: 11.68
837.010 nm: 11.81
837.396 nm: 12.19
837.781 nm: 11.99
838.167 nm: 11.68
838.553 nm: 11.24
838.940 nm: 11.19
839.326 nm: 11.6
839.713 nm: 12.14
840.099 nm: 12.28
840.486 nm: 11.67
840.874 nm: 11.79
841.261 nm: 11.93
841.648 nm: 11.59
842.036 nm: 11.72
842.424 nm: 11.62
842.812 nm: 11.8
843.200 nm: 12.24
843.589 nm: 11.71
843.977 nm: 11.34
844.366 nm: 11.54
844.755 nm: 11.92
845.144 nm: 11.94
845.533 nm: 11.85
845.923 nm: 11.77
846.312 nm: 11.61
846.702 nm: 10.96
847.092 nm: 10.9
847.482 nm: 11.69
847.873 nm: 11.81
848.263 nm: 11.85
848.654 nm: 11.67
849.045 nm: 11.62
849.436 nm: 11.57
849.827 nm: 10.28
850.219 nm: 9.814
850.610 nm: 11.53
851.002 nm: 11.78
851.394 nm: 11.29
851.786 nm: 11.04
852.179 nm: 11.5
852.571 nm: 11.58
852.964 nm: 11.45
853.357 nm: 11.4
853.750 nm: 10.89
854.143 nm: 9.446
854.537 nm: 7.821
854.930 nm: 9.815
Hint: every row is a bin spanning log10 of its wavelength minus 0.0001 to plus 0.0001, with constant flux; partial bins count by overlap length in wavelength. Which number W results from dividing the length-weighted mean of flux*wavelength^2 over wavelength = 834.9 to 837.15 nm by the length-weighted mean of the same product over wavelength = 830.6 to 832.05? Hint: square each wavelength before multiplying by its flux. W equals 1.00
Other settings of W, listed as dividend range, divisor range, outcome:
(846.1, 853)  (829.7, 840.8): 0.98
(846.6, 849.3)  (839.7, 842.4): 0.99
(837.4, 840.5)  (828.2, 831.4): 0.99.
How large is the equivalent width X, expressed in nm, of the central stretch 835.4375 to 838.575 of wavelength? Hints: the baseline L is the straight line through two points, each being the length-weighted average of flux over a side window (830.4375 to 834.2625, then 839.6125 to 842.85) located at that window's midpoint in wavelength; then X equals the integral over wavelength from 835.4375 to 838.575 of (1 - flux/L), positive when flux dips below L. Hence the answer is 0.02 nm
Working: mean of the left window 11.9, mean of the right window 11.8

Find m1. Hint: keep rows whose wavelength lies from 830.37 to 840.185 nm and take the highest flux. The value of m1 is 12.28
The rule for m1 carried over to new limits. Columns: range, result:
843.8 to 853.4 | 11.94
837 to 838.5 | 12.19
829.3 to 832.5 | 12.76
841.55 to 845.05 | 12.24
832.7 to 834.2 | 11.99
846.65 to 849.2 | 11.85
